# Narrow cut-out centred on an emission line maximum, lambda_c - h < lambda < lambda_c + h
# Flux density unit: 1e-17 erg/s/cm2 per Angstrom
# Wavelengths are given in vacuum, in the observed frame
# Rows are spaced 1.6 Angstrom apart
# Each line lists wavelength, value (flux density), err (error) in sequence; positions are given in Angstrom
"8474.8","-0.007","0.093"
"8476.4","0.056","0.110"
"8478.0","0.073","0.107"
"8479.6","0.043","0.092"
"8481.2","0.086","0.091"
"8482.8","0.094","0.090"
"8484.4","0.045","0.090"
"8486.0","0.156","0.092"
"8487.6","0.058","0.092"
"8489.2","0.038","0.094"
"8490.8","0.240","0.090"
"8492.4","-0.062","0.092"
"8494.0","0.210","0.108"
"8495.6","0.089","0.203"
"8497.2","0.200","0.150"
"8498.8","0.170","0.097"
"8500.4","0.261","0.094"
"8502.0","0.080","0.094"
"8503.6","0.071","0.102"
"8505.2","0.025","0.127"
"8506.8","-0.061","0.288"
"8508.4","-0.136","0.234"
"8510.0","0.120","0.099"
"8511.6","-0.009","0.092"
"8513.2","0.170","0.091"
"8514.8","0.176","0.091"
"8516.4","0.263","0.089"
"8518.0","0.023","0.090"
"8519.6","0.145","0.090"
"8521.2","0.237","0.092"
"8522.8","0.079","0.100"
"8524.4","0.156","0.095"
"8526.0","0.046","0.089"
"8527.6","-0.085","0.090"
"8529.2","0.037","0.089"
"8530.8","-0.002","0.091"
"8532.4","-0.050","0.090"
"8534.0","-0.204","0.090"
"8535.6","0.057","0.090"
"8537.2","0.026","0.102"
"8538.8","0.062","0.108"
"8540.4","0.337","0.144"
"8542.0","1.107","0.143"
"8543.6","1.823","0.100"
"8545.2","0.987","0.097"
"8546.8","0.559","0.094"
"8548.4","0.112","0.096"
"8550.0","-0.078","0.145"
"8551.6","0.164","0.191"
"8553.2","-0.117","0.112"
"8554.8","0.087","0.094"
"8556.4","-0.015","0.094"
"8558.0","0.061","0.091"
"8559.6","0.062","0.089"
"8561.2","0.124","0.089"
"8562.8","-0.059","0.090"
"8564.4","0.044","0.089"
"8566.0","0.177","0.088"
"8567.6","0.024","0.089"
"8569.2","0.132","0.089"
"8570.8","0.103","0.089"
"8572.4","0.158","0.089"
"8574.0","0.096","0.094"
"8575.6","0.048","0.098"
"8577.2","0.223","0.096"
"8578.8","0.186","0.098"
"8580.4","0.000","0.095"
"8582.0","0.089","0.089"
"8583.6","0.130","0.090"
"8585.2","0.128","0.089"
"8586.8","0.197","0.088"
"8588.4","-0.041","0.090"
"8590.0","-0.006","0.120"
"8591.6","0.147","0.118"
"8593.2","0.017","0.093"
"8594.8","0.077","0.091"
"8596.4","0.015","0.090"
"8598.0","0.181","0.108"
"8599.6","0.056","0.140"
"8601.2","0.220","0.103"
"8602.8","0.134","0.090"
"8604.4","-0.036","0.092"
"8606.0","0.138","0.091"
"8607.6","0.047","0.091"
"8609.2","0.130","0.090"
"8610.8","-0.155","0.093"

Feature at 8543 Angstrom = H-beta 4861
